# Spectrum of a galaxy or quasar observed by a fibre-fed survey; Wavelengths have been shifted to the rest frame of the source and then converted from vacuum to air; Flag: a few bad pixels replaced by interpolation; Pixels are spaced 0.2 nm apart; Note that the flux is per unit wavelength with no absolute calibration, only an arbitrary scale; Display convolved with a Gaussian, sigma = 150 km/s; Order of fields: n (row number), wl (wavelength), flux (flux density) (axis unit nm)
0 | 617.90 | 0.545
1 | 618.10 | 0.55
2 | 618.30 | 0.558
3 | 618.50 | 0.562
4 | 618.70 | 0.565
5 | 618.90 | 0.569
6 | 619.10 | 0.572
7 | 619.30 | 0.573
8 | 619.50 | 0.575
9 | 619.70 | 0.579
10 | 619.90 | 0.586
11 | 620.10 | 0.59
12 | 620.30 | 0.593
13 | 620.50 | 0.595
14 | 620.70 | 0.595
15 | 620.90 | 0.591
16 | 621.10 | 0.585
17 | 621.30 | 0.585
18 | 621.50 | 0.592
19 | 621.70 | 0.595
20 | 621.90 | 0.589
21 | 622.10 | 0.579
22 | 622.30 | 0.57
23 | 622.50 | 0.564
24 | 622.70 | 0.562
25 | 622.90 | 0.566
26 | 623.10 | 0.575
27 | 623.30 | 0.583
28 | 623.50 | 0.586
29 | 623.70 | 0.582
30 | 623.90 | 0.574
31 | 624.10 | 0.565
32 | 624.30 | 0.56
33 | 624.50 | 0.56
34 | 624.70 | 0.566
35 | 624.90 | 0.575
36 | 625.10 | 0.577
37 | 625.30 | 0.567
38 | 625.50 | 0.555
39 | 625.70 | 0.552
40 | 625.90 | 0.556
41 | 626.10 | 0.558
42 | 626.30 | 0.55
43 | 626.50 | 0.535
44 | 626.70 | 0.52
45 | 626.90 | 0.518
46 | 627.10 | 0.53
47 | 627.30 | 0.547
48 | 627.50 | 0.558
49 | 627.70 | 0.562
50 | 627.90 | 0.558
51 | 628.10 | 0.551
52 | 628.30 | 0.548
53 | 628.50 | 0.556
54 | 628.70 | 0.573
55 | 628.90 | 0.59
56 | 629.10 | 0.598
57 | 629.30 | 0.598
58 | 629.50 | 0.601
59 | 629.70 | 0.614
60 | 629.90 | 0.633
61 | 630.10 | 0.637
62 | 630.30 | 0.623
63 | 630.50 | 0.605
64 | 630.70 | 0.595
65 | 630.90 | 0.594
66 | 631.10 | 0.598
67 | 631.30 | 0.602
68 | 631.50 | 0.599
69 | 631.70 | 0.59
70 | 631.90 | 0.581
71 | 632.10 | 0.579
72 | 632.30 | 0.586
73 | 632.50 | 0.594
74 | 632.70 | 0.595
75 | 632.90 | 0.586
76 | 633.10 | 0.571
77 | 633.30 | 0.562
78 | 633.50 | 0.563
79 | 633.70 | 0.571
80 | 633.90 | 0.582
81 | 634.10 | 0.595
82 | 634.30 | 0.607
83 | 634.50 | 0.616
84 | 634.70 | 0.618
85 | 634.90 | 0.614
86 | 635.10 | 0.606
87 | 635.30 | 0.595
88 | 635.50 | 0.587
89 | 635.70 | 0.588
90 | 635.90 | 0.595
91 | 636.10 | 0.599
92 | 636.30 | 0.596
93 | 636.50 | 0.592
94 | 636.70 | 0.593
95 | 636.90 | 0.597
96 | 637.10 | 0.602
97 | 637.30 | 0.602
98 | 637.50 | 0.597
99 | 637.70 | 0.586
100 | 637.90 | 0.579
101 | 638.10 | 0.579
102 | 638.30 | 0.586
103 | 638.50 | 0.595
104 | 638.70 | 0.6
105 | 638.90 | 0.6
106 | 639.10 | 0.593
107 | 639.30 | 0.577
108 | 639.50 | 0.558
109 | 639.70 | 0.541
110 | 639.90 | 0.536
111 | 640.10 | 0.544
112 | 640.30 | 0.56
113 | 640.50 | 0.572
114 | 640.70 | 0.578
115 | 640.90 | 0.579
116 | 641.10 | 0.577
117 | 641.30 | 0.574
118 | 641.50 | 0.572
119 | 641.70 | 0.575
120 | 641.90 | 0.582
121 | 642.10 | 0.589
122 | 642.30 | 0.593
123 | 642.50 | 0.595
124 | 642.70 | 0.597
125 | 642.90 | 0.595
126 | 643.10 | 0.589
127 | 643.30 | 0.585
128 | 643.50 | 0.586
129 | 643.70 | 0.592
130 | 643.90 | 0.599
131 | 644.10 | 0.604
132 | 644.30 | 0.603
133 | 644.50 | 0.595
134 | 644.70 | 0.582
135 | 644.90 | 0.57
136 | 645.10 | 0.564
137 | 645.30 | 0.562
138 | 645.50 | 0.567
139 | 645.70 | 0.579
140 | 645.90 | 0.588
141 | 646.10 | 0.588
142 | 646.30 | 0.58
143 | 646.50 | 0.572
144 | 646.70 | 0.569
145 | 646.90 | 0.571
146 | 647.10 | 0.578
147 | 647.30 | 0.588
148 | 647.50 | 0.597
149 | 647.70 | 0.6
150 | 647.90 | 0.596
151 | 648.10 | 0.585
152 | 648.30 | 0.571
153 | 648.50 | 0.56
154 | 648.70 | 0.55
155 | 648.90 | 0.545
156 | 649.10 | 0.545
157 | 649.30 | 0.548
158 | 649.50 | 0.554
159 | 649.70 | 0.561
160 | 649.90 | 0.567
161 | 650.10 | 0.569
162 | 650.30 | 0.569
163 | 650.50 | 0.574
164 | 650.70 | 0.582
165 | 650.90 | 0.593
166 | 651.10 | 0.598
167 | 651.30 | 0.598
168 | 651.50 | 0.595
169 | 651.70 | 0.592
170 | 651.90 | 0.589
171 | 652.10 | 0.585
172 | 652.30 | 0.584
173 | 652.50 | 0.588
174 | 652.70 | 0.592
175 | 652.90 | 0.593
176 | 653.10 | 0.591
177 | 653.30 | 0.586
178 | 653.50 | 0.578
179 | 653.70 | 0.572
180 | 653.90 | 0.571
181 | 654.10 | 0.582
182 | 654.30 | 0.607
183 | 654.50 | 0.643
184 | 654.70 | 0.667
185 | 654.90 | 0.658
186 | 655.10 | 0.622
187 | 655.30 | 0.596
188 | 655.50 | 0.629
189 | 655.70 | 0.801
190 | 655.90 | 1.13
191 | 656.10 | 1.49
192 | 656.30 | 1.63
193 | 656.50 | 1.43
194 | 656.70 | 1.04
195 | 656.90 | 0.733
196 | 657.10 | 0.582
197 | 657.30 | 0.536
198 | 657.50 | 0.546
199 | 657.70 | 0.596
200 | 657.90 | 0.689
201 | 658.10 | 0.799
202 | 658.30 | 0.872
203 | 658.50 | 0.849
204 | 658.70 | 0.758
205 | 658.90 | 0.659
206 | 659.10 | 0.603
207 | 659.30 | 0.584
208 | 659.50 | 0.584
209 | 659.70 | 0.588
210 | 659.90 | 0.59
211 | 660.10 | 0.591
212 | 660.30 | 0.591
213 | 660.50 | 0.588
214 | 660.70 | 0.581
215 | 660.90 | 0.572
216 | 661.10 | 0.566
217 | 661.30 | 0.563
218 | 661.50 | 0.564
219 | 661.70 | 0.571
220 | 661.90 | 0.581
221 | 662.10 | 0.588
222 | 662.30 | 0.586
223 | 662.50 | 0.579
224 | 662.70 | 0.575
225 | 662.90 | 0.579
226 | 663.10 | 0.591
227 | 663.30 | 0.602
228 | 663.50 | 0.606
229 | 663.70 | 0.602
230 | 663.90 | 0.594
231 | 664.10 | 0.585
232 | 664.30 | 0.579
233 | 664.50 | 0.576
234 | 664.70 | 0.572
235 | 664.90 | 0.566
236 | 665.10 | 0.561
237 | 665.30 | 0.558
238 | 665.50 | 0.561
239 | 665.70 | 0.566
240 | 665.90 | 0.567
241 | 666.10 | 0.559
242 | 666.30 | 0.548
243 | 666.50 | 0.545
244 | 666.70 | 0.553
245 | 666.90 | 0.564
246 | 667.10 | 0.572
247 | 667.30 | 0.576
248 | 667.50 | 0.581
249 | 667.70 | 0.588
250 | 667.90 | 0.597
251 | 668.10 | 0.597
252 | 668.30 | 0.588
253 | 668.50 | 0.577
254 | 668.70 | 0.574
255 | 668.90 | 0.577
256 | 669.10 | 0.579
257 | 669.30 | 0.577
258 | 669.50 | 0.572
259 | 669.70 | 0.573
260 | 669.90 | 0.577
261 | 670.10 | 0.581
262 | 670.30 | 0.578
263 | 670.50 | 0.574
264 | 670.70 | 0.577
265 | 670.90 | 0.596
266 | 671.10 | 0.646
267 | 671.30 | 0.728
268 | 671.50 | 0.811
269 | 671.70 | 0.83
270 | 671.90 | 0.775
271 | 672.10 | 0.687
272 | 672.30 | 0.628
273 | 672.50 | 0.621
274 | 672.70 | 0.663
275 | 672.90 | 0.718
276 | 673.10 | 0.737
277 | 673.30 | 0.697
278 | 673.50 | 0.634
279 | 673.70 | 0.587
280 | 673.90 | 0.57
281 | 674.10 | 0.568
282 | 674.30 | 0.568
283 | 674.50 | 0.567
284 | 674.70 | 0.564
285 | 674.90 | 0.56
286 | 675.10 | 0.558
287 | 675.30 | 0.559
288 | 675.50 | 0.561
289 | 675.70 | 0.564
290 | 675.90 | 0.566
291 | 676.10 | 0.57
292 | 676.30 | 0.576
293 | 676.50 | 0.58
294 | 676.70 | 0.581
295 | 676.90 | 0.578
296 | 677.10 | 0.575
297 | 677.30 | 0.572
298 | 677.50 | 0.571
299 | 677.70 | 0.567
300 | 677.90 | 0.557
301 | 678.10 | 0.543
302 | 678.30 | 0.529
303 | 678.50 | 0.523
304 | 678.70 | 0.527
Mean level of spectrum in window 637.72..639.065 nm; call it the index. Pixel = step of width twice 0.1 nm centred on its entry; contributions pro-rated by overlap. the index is 0.59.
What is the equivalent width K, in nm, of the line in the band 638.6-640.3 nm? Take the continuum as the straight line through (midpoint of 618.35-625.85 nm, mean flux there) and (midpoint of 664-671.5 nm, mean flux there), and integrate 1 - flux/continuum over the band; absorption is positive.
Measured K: 0.03 nm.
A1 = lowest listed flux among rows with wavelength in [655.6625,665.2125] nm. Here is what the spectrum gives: 0.536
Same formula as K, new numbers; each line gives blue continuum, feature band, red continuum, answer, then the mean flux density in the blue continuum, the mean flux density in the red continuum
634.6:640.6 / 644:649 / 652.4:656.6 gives 0.76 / 0.586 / 0.769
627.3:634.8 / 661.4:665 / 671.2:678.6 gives 0.13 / 0.588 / 0.612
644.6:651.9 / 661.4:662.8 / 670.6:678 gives 0.05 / 0.575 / 0.618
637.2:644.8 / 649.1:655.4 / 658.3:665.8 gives 0.02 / 0.583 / 0.599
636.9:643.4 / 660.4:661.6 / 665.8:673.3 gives 0.07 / 0.581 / 0.617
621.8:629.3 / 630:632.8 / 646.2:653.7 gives -0.16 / 0.563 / 0.578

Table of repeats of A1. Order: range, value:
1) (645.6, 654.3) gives 0.545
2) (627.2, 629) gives 0.547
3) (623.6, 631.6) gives 0.518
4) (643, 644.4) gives 0.585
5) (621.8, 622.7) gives 0.562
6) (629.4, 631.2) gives 0.594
